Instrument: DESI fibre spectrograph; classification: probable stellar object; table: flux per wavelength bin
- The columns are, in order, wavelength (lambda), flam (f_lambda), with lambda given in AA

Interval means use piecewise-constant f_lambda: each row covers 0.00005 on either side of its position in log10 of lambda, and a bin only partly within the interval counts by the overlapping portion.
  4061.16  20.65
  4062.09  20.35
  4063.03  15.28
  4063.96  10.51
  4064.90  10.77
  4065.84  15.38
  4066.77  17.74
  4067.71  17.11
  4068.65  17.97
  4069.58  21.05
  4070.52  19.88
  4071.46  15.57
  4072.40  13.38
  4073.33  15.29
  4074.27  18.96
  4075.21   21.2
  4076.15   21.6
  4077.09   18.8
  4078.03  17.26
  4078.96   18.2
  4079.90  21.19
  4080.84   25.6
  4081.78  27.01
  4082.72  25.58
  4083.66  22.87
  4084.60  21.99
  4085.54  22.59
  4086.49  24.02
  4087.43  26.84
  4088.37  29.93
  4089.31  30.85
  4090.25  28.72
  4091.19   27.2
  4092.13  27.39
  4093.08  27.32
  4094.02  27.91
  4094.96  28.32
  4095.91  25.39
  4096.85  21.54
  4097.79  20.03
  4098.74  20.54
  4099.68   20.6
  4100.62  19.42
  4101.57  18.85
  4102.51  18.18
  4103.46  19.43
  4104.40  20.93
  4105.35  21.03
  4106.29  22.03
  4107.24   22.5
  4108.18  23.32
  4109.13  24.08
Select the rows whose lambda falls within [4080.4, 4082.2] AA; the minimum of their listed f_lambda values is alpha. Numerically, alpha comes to 25.6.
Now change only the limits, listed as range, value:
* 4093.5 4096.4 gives 25.39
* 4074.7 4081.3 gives 17.26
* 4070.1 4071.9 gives 15.57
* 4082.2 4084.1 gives 22.87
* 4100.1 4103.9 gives 18.18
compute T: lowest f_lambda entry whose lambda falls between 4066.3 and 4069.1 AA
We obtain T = 17.11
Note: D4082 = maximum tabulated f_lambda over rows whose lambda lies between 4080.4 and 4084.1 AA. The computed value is 27.01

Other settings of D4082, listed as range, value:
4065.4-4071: 21.05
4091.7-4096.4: 28.32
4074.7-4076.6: 21.6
